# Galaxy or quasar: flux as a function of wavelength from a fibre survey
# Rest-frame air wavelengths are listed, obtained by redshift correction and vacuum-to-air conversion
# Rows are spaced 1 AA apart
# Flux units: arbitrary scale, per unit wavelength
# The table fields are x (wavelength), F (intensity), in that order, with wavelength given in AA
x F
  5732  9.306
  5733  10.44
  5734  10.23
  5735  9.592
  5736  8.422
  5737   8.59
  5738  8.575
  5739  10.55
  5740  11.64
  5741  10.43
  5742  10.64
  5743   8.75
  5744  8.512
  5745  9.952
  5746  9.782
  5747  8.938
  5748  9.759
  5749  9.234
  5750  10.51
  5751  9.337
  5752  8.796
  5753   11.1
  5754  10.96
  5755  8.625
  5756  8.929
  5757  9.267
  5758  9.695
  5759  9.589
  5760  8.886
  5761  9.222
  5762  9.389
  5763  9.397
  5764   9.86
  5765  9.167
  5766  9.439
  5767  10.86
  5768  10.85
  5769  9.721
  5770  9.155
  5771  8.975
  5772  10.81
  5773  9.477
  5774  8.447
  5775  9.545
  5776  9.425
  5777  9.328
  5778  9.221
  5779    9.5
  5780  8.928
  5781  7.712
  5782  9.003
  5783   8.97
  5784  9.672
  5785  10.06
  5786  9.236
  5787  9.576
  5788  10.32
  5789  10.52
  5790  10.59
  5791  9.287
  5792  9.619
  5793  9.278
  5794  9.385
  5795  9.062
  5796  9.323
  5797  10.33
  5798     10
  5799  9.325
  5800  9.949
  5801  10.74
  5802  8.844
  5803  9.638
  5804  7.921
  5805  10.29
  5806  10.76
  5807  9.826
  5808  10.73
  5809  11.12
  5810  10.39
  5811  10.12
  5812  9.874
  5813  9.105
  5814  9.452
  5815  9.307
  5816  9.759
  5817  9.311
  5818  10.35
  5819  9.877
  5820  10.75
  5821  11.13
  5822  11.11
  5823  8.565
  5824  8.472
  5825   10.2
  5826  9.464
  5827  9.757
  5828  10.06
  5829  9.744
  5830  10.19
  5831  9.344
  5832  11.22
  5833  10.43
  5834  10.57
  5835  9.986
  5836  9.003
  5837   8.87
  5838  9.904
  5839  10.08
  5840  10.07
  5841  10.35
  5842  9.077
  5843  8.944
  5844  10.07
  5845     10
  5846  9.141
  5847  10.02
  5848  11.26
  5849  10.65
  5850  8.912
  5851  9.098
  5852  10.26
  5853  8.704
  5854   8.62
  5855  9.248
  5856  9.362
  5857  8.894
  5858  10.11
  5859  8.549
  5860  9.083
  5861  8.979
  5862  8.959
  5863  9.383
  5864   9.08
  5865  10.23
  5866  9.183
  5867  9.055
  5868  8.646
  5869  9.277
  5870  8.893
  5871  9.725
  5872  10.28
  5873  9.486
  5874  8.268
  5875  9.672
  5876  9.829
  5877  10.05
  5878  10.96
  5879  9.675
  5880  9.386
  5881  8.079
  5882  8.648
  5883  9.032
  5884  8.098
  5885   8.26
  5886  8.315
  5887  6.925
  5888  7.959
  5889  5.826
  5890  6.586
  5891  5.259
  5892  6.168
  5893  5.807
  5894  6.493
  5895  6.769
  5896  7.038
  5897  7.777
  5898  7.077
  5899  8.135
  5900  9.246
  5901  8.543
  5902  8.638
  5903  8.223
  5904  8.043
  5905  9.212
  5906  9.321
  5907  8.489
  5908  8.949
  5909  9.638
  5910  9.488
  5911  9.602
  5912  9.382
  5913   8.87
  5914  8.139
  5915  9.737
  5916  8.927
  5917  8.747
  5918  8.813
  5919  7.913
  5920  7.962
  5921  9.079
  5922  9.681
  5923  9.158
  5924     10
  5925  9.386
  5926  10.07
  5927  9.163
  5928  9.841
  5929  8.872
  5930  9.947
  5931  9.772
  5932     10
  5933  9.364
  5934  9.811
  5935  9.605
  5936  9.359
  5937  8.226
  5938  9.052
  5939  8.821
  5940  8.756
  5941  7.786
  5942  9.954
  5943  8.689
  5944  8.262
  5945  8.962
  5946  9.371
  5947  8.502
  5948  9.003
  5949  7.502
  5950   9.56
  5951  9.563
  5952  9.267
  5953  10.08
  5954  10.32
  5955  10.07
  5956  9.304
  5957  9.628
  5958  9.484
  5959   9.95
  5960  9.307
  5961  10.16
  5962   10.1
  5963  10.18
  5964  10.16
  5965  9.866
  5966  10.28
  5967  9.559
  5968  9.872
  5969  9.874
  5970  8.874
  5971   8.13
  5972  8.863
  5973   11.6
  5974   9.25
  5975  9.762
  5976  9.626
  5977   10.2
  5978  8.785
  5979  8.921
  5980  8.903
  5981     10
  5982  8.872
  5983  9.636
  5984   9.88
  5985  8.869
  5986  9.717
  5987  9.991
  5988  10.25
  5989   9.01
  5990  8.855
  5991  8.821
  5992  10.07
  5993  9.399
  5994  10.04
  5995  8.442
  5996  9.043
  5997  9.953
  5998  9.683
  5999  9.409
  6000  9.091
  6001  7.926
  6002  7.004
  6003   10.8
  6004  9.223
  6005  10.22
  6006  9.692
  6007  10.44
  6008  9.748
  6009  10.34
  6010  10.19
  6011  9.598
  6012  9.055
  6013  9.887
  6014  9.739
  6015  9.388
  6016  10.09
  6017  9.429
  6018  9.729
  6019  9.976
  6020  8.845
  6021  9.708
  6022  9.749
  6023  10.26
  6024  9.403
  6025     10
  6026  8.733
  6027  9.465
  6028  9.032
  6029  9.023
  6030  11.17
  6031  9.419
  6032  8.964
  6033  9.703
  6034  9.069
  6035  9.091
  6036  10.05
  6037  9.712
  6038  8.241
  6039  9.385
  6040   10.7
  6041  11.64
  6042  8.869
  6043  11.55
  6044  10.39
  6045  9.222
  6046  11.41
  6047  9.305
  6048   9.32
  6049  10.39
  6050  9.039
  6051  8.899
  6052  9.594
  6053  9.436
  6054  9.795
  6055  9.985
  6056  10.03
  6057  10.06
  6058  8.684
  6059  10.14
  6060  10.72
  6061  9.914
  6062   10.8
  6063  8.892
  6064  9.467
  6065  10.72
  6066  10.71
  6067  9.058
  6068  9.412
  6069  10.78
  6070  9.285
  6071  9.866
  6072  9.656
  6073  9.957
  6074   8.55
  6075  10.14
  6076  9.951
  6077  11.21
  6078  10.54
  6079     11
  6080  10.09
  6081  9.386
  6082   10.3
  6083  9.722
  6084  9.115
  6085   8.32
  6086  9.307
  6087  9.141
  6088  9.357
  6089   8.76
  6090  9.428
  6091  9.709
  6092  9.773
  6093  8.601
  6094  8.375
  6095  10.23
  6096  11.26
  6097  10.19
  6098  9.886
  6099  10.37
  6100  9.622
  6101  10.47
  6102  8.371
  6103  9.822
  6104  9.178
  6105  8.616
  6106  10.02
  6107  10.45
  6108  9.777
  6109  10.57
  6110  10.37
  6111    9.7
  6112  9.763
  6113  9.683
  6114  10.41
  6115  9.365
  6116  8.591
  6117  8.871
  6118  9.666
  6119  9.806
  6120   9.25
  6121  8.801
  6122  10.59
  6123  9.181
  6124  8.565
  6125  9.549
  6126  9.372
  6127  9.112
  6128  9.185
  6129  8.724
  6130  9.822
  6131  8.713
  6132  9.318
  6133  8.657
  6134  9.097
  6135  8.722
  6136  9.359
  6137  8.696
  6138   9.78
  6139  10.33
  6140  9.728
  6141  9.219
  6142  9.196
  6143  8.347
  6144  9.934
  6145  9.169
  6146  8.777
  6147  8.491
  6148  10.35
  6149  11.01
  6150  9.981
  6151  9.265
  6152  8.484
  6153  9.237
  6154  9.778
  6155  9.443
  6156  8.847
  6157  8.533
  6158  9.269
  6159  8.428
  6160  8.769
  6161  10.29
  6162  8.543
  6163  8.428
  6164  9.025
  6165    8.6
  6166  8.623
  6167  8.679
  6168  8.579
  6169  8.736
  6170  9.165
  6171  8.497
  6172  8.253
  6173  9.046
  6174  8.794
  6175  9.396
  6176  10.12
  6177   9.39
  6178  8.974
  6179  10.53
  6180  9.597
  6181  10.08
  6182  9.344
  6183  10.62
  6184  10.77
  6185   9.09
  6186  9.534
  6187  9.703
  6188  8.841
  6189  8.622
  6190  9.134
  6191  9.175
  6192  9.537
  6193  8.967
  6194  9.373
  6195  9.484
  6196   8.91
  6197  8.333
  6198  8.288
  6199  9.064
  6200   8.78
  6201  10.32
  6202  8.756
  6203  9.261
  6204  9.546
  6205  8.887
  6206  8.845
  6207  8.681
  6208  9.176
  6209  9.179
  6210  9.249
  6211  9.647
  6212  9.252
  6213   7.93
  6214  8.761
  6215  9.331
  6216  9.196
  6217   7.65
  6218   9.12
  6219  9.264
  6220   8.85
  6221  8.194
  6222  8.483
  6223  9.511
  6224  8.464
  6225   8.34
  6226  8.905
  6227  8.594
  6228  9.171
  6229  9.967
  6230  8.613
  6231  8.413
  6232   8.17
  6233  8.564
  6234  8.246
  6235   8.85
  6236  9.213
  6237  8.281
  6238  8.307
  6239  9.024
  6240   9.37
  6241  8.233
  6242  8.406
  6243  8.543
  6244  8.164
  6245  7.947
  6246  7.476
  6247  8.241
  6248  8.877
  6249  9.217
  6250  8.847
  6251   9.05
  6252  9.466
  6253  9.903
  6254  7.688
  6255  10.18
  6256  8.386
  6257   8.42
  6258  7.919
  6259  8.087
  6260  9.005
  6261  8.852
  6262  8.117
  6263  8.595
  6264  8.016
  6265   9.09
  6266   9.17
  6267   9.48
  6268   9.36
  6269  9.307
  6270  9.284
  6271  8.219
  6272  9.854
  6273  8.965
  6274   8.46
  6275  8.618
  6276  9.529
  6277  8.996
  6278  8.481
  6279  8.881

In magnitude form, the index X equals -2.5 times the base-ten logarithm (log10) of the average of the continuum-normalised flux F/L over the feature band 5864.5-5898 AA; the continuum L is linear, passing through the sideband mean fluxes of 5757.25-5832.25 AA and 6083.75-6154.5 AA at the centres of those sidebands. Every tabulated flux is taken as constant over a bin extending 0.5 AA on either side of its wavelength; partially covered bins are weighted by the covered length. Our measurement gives 0.16 mag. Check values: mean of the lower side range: 9.69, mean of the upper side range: 9.45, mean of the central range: 8.33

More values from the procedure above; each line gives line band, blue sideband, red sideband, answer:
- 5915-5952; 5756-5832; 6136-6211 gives 0.05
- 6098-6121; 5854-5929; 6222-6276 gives -0.11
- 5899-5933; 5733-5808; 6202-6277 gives 0.03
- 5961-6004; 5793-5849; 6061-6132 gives 0.03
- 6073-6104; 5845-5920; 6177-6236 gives -0.09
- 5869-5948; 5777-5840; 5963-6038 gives 0.11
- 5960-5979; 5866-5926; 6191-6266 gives -0.13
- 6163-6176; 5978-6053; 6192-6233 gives 0.03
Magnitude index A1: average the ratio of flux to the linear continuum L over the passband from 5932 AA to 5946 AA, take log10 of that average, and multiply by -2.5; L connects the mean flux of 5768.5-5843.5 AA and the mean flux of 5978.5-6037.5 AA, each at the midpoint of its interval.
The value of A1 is 0.06 mag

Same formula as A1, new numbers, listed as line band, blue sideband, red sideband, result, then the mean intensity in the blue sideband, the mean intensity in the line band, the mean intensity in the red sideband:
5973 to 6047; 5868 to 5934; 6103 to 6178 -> -0.075 mag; 8.68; 9.6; 9.27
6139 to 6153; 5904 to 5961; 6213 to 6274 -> -0.062 mag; 9.21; 9.41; 8.74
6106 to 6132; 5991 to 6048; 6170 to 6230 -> -0.019 mag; 9.63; 9.52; 9.13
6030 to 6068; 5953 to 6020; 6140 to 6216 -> -0.040 mag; 9.58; 9.81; 9.18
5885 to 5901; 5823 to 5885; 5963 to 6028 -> 0.316 mag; 9.5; 7.11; 9.54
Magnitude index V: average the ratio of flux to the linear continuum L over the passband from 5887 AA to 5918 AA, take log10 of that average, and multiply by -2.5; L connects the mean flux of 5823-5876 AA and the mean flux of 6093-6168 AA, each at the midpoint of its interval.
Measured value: 0.18 mag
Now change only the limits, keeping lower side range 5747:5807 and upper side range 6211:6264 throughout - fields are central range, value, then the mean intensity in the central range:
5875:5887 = 0.038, 9.05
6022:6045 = -0.073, 9.71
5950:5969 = -0.070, 9.84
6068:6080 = -0.120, 10.1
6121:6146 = -0.043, 9.25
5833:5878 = -0.012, 9.52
